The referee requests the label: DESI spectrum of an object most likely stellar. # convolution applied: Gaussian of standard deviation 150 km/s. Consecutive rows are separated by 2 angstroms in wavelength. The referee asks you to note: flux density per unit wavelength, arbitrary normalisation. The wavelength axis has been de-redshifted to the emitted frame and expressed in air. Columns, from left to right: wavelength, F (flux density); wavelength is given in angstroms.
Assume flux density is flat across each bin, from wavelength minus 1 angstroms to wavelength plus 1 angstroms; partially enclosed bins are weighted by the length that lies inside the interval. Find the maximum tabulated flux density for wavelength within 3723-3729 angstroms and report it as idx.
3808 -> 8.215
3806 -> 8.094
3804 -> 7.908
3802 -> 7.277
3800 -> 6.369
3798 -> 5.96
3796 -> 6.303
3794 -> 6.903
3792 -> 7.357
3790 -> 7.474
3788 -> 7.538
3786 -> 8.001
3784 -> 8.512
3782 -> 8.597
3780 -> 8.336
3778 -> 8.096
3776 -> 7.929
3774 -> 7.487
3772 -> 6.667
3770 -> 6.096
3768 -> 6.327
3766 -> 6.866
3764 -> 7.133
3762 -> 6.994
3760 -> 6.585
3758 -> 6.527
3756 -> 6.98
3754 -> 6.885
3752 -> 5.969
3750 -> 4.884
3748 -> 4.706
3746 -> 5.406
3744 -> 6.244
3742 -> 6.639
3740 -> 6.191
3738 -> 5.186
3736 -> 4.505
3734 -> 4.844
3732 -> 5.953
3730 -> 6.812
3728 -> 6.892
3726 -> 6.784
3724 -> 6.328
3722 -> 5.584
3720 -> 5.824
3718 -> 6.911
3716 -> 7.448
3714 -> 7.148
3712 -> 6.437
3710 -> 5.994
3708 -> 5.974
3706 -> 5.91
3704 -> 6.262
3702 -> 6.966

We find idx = 6.892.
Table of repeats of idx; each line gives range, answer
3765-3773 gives 6.866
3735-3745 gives 6.639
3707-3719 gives 7.448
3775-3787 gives 8.597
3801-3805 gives 7.908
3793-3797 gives 6.903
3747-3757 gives 6.98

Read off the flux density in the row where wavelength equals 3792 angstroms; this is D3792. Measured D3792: 7.357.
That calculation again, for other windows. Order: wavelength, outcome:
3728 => 6.892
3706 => 5.91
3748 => 4.706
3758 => 6.527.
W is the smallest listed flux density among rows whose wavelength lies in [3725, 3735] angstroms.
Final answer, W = 4.844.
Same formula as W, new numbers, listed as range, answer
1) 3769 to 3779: 6.096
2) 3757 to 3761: 6.527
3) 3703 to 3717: 5.91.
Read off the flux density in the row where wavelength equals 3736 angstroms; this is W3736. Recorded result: 4.505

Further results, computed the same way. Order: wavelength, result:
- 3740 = 6.191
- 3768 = 6.327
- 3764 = 7.133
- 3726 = 6.784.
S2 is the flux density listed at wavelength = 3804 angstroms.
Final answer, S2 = 7.908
